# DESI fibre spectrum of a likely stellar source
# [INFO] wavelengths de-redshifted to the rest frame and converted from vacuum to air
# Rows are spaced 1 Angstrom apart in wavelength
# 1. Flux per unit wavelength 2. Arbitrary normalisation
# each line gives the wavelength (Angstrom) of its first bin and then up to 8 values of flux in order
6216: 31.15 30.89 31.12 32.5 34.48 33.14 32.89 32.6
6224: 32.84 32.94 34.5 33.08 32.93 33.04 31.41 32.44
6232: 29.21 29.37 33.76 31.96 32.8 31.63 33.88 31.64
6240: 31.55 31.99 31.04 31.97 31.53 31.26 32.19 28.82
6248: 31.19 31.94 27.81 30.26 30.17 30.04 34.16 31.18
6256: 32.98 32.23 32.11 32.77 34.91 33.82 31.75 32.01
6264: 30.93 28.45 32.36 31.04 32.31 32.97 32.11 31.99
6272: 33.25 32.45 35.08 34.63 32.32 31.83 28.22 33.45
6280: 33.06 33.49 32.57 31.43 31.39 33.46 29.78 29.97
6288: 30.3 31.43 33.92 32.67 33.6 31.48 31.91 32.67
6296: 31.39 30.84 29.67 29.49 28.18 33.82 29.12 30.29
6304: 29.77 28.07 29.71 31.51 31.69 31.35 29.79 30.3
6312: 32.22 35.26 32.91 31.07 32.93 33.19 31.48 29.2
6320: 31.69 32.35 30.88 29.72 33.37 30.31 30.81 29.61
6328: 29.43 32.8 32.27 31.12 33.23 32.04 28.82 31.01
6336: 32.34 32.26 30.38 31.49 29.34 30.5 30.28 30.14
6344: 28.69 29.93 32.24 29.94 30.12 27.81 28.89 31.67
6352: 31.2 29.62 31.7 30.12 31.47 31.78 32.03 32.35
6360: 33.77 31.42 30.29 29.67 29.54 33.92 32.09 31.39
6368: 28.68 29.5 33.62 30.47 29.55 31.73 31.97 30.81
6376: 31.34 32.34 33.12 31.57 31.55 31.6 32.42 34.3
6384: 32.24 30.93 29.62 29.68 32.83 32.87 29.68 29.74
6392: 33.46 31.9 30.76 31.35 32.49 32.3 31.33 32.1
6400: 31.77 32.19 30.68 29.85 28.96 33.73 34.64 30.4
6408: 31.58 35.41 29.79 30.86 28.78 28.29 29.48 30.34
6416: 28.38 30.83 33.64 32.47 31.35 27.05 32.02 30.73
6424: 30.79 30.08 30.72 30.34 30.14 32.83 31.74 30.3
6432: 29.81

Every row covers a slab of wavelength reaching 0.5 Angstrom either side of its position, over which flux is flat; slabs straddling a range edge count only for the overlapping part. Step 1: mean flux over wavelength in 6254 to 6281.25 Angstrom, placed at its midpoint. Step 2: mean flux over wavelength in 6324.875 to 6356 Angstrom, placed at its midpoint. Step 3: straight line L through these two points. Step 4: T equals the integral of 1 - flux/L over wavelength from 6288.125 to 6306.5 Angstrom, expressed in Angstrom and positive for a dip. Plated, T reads 0.4 Angstrom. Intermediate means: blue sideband 32.4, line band 31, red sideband 30.7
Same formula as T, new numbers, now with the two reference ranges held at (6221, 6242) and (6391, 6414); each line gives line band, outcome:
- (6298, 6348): 1.4 Angstrom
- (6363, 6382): 0.1 Angstrom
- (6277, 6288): 0.1 Angstrom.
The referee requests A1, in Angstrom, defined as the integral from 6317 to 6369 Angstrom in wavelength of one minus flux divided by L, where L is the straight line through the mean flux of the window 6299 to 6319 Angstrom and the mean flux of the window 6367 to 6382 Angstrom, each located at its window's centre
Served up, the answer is 0.5 Angstrom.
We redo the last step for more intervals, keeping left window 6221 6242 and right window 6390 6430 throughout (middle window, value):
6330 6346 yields 0.4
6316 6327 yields 0.1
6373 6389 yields -0.2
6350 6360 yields 0.0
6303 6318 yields 0.2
